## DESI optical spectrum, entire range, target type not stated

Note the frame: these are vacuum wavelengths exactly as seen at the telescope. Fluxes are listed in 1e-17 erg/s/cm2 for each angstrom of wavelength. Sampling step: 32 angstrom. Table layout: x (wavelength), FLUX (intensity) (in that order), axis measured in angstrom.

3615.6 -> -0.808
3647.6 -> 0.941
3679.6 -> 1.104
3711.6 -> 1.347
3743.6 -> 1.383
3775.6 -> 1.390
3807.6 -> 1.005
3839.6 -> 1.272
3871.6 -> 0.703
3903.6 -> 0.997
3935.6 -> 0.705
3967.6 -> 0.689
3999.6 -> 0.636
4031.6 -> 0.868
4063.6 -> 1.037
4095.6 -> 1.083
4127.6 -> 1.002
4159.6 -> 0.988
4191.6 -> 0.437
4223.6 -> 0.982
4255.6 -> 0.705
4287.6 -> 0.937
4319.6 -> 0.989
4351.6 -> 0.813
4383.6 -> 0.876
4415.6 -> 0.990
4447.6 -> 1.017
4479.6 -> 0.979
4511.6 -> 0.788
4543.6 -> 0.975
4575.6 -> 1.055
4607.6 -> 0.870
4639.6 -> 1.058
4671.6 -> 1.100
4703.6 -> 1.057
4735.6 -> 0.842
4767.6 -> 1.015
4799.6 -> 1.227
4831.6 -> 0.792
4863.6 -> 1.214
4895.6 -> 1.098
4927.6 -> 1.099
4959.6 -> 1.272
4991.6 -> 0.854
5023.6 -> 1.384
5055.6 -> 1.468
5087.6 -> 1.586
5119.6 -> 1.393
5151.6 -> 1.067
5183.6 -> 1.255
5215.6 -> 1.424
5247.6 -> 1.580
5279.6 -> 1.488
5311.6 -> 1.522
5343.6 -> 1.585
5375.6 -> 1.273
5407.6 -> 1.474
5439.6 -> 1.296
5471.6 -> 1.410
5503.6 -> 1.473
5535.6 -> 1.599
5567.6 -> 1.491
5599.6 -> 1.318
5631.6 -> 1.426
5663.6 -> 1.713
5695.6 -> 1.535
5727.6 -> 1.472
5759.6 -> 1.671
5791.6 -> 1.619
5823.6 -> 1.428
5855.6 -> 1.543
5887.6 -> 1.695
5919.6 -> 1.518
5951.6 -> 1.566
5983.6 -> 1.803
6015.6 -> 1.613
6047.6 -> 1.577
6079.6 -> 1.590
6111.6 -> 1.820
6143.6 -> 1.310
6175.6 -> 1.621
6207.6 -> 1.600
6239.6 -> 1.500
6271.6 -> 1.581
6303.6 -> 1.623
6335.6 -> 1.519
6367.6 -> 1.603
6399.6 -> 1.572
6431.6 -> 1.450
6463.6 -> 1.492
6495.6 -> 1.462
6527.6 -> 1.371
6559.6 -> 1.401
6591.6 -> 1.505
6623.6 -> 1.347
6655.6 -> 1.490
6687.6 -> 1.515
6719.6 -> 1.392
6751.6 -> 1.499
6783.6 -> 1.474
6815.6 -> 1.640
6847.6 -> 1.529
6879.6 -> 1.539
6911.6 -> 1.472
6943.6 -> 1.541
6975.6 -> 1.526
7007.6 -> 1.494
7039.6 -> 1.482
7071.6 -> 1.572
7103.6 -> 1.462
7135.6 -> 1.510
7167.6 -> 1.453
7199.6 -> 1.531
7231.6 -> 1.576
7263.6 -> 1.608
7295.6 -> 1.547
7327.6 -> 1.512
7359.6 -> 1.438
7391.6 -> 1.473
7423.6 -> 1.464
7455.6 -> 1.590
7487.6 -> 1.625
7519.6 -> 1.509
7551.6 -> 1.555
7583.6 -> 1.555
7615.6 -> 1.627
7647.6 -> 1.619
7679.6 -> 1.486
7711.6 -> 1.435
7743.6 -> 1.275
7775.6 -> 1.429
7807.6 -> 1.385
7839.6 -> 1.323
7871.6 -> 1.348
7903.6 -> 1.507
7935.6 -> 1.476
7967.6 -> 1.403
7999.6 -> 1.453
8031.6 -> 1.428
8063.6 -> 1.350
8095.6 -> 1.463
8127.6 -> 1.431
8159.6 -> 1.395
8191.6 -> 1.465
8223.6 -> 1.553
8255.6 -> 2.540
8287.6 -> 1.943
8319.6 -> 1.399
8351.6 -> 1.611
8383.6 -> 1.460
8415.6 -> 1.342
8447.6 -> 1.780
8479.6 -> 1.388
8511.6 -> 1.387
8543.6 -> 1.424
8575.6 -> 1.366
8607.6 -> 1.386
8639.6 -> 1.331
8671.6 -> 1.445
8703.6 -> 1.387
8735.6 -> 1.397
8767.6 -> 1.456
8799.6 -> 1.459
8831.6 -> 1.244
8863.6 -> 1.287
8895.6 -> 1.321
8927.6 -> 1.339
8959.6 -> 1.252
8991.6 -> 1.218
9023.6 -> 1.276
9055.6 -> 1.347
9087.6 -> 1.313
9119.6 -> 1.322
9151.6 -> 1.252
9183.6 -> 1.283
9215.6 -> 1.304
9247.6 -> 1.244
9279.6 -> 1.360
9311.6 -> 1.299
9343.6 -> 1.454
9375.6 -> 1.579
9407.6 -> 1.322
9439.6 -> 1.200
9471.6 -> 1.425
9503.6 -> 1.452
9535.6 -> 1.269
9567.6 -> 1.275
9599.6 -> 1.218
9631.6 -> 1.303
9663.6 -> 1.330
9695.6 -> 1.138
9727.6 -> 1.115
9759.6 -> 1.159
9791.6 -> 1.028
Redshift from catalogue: 0.257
